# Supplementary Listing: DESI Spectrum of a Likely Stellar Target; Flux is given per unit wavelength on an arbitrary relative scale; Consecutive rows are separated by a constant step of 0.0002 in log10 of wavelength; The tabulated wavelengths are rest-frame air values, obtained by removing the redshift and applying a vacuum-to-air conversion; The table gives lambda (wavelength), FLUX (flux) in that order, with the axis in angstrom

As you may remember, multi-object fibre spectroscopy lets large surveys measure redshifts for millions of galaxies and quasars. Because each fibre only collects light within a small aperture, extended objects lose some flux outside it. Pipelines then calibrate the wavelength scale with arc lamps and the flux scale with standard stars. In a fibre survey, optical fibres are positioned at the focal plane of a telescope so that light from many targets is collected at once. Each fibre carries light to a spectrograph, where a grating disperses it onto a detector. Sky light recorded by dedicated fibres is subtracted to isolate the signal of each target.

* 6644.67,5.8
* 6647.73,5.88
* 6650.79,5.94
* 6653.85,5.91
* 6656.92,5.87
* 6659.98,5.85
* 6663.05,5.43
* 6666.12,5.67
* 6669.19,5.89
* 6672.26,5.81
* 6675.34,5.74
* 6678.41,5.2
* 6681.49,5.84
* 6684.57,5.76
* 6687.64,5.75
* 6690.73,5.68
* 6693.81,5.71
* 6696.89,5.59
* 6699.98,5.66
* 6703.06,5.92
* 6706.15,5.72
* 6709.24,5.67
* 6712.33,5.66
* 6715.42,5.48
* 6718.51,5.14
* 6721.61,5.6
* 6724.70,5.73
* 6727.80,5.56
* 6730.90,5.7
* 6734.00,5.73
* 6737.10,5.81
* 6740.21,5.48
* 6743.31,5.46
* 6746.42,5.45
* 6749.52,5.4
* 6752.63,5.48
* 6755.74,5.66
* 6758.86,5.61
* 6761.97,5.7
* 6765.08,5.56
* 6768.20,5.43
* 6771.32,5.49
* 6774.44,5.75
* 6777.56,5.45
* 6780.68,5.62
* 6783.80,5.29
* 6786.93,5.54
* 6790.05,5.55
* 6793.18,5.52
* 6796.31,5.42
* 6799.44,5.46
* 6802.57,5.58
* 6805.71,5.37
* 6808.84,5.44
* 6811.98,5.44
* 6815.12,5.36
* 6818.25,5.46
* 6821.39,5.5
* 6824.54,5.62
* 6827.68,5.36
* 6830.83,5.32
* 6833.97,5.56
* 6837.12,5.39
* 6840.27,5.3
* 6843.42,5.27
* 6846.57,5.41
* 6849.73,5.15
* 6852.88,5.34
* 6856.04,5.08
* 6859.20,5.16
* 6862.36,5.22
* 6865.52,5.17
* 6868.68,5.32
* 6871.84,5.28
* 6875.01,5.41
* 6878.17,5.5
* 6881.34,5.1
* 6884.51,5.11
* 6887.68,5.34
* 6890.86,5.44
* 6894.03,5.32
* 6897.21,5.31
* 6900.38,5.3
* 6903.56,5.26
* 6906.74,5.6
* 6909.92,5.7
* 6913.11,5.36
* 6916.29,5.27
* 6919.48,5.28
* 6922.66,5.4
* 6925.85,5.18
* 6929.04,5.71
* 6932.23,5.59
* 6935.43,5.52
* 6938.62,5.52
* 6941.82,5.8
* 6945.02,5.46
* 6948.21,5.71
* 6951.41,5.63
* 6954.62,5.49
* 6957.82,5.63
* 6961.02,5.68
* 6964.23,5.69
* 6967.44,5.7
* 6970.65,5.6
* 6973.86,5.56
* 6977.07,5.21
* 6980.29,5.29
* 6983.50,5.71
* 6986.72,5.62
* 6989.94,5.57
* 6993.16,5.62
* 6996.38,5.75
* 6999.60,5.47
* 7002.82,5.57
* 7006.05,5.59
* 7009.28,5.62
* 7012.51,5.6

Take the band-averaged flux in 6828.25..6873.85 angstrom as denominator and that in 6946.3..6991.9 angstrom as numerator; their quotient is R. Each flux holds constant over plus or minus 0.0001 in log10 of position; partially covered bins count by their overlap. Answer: 1.1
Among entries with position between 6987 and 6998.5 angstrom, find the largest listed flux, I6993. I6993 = 5.75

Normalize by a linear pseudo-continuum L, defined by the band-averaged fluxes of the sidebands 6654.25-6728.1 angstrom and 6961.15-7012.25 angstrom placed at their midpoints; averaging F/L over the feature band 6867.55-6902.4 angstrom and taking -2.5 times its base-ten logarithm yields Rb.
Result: 0.06 mag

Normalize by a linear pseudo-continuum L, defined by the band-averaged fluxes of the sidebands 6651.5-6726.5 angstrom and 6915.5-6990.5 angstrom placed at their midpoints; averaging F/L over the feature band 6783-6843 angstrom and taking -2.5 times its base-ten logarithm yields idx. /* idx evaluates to 0.03 mag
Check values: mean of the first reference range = 5.68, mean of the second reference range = 5.54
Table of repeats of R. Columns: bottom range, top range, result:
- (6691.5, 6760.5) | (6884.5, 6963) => 0.98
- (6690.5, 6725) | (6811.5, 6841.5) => 0.97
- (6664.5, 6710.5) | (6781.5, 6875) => 0.94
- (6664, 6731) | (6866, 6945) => 0.95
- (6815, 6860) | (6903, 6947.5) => 1.02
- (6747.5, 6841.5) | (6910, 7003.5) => 1.01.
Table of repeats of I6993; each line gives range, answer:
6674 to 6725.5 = 5.92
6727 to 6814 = 5.81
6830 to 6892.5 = 5.56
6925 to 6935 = 5.71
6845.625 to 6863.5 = 5.41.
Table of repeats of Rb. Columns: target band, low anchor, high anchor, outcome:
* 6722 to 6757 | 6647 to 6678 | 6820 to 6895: 0.001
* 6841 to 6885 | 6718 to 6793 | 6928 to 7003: 0.063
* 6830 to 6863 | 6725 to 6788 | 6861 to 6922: 0.024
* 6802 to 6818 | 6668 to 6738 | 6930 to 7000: 0.039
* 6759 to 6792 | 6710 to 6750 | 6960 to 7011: 0.004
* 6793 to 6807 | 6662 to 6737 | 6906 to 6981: 0.027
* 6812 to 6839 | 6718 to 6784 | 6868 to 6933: 0.004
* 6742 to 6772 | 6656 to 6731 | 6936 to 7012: 0.023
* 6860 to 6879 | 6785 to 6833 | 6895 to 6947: 0.031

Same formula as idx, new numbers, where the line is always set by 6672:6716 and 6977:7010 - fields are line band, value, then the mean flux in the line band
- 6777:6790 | 0.03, 5.49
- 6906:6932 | 0.03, 5.44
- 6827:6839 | 0.04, 5.41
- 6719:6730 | 0.02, 5.59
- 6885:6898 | 0.05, 5.33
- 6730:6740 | -0.01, 5.71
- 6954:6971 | -0.01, 5.64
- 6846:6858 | 0.08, 5.23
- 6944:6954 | 0.00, 5.6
